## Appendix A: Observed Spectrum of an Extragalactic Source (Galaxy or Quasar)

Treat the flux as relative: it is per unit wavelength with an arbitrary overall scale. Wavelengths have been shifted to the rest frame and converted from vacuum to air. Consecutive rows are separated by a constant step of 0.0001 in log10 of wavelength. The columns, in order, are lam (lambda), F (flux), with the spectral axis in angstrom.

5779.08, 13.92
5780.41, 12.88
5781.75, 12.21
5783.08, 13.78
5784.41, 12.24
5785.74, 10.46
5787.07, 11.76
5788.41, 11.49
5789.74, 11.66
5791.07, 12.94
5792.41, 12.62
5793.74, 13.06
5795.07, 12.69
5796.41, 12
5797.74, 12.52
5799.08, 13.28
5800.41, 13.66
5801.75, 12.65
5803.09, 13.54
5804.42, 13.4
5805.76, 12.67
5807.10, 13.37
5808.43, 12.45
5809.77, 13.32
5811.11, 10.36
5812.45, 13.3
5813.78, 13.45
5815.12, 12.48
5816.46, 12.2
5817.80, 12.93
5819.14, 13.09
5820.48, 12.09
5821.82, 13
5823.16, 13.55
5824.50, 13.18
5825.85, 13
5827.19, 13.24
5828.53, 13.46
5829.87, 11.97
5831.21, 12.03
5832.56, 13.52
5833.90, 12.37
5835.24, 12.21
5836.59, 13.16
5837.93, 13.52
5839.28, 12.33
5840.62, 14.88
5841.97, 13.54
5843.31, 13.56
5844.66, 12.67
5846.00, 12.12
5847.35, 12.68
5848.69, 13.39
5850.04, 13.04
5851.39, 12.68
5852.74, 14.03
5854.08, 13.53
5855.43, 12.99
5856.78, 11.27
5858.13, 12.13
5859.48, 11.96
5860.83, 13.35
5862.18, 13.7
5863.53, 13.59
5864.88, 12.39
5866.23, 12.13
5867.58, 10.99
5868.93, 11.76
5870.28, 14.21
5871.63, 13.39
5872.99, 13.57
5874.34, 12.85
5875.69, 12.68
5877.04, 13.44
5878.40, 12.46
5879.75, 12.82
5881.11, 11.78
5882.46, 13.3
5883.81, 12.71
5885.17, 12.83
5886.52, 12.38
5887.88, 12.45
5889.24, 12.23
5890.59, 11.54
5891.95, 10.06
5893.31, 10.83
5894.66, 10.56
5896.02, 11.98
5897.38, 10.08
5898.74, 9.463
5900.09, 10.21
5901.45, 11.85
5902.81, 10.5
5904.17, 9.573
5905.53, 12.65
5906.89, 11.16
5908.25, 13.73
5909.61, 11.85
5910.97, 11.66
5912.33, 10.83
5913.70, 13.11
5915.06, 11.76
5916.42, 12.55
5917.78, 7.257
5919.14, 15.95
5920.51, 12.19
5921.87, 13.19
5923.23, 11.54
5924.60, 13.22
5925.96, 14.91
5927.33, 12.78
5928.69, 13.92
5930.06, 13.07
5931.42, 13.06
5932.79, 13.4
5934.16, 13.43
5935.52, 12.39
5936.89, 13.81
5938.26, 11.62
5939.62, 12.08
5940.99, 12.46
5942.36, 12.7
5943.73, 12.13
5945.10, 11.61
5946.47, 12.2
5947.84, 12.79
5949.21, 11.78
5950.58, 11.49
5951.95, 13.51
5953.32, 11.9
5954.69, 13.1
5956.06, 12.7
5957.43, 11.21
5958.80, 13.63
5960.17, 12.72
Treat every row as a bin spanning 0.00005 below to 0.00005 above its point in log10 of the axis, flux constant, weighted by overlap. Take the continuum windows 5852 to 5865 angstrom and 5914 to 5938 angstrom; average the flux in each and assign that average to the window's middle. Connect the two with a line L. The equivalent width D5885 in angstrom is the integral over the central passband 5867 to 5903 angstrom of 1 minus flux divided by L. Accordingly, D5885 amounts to 2.52 angstrom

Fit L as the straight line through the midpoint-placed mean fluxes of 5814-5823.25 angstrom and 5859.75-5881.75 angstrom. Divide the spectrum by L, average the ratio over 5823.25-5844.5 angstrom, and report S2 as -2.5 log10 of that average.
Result -0.025 mag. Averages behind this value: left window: 12.7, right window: 12.8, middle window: 13.1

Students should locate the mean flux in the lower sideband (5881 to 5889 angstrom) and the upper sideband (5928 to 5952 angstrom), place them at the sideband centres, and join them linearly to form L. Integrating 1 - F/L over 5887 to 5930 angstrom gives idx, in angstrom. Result 2.7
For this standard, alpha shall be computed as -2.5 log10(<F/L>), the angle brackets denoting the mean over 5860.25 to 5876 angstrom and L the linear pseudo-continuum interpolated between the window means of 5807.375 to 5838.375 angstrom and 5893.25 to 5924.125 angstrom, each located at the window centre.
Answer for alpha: -0.067 mag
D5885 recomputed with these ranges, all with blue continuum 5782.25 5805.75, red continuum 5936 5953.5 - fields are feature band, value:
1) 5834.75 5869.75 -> -1.01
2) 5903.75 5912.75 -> 0.48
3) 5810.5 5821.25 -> 0.03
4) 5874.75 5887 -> -0.29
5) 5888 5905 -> 2.18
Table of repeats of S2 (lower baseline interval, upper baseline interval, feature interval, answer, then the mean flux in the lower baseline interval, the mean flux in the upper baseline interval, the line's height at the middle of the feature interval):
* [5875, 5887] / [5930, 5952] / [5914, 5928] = 0.00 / 12.7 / 12.5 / 12.6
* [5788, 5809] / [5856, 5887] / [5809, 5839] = 0.00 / 12.8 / 12.7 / 12.7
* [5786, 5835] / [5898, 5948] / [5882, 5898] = 0.06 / 12.7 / 12.2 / 12.4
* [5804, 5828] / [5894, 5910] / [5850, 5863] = -0.07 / 12.8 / 11.1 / 12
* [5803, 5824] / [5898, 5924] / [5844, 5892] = -0.05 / 12.8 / 11.6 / 12.2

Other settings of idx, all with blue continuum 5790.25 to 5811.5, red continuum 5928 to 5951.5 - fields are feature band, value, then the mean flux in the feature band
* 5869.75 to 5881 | -0.36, 13.1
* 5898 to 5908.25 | 1.36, 11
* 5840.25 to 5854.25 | -0.56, 13.2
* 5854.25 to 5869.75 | 0.33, 12.4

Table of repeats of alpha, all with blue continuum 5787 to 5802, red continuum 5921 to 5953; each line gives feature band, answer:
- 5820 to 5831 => -0.028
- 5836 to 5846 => -0.058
